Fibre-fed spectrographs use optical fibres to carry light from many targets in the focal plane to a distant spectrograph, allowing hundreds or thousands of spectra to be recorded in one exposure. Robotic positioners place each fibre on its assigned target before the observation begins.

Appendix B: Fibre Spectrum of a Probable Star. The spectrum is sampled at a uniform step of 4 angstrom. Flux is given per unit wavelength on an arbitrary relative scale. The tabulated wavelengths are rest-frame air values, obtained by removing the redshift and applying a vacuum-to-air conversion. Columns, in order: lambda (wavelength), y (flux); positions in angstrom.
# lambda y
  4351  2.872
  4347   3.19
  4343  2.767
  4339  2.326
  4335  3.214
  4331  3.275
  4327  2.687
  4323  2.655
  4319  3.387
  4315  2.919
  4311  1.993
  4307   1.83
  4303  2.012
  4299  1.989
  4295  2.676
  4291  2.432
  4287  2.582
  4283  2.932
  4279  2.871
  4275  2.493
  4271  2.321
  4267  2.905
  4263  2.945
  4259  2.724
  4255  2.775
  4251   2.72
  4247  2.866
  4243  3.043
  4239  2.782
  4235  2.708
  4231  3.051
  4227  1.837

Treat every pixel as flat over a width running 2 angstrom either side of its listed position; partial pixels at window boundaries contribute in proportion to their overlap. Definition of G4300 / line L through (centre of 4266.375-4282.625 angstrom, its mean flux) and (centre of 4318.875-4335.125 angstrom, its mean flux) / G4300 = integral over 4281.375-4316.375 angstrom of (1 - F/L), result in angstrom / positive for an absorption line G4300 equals 5.5 angstrom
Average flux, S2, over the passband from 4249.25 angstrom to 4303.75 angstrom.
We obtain 2.61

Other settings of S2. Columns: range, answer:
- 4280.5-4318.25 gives 2.41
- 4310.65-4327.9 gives 2.8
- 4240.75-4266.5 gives 2.85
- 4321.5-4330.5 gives 2.77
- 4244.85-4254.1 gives 2.79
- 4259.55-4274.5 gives 2.7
